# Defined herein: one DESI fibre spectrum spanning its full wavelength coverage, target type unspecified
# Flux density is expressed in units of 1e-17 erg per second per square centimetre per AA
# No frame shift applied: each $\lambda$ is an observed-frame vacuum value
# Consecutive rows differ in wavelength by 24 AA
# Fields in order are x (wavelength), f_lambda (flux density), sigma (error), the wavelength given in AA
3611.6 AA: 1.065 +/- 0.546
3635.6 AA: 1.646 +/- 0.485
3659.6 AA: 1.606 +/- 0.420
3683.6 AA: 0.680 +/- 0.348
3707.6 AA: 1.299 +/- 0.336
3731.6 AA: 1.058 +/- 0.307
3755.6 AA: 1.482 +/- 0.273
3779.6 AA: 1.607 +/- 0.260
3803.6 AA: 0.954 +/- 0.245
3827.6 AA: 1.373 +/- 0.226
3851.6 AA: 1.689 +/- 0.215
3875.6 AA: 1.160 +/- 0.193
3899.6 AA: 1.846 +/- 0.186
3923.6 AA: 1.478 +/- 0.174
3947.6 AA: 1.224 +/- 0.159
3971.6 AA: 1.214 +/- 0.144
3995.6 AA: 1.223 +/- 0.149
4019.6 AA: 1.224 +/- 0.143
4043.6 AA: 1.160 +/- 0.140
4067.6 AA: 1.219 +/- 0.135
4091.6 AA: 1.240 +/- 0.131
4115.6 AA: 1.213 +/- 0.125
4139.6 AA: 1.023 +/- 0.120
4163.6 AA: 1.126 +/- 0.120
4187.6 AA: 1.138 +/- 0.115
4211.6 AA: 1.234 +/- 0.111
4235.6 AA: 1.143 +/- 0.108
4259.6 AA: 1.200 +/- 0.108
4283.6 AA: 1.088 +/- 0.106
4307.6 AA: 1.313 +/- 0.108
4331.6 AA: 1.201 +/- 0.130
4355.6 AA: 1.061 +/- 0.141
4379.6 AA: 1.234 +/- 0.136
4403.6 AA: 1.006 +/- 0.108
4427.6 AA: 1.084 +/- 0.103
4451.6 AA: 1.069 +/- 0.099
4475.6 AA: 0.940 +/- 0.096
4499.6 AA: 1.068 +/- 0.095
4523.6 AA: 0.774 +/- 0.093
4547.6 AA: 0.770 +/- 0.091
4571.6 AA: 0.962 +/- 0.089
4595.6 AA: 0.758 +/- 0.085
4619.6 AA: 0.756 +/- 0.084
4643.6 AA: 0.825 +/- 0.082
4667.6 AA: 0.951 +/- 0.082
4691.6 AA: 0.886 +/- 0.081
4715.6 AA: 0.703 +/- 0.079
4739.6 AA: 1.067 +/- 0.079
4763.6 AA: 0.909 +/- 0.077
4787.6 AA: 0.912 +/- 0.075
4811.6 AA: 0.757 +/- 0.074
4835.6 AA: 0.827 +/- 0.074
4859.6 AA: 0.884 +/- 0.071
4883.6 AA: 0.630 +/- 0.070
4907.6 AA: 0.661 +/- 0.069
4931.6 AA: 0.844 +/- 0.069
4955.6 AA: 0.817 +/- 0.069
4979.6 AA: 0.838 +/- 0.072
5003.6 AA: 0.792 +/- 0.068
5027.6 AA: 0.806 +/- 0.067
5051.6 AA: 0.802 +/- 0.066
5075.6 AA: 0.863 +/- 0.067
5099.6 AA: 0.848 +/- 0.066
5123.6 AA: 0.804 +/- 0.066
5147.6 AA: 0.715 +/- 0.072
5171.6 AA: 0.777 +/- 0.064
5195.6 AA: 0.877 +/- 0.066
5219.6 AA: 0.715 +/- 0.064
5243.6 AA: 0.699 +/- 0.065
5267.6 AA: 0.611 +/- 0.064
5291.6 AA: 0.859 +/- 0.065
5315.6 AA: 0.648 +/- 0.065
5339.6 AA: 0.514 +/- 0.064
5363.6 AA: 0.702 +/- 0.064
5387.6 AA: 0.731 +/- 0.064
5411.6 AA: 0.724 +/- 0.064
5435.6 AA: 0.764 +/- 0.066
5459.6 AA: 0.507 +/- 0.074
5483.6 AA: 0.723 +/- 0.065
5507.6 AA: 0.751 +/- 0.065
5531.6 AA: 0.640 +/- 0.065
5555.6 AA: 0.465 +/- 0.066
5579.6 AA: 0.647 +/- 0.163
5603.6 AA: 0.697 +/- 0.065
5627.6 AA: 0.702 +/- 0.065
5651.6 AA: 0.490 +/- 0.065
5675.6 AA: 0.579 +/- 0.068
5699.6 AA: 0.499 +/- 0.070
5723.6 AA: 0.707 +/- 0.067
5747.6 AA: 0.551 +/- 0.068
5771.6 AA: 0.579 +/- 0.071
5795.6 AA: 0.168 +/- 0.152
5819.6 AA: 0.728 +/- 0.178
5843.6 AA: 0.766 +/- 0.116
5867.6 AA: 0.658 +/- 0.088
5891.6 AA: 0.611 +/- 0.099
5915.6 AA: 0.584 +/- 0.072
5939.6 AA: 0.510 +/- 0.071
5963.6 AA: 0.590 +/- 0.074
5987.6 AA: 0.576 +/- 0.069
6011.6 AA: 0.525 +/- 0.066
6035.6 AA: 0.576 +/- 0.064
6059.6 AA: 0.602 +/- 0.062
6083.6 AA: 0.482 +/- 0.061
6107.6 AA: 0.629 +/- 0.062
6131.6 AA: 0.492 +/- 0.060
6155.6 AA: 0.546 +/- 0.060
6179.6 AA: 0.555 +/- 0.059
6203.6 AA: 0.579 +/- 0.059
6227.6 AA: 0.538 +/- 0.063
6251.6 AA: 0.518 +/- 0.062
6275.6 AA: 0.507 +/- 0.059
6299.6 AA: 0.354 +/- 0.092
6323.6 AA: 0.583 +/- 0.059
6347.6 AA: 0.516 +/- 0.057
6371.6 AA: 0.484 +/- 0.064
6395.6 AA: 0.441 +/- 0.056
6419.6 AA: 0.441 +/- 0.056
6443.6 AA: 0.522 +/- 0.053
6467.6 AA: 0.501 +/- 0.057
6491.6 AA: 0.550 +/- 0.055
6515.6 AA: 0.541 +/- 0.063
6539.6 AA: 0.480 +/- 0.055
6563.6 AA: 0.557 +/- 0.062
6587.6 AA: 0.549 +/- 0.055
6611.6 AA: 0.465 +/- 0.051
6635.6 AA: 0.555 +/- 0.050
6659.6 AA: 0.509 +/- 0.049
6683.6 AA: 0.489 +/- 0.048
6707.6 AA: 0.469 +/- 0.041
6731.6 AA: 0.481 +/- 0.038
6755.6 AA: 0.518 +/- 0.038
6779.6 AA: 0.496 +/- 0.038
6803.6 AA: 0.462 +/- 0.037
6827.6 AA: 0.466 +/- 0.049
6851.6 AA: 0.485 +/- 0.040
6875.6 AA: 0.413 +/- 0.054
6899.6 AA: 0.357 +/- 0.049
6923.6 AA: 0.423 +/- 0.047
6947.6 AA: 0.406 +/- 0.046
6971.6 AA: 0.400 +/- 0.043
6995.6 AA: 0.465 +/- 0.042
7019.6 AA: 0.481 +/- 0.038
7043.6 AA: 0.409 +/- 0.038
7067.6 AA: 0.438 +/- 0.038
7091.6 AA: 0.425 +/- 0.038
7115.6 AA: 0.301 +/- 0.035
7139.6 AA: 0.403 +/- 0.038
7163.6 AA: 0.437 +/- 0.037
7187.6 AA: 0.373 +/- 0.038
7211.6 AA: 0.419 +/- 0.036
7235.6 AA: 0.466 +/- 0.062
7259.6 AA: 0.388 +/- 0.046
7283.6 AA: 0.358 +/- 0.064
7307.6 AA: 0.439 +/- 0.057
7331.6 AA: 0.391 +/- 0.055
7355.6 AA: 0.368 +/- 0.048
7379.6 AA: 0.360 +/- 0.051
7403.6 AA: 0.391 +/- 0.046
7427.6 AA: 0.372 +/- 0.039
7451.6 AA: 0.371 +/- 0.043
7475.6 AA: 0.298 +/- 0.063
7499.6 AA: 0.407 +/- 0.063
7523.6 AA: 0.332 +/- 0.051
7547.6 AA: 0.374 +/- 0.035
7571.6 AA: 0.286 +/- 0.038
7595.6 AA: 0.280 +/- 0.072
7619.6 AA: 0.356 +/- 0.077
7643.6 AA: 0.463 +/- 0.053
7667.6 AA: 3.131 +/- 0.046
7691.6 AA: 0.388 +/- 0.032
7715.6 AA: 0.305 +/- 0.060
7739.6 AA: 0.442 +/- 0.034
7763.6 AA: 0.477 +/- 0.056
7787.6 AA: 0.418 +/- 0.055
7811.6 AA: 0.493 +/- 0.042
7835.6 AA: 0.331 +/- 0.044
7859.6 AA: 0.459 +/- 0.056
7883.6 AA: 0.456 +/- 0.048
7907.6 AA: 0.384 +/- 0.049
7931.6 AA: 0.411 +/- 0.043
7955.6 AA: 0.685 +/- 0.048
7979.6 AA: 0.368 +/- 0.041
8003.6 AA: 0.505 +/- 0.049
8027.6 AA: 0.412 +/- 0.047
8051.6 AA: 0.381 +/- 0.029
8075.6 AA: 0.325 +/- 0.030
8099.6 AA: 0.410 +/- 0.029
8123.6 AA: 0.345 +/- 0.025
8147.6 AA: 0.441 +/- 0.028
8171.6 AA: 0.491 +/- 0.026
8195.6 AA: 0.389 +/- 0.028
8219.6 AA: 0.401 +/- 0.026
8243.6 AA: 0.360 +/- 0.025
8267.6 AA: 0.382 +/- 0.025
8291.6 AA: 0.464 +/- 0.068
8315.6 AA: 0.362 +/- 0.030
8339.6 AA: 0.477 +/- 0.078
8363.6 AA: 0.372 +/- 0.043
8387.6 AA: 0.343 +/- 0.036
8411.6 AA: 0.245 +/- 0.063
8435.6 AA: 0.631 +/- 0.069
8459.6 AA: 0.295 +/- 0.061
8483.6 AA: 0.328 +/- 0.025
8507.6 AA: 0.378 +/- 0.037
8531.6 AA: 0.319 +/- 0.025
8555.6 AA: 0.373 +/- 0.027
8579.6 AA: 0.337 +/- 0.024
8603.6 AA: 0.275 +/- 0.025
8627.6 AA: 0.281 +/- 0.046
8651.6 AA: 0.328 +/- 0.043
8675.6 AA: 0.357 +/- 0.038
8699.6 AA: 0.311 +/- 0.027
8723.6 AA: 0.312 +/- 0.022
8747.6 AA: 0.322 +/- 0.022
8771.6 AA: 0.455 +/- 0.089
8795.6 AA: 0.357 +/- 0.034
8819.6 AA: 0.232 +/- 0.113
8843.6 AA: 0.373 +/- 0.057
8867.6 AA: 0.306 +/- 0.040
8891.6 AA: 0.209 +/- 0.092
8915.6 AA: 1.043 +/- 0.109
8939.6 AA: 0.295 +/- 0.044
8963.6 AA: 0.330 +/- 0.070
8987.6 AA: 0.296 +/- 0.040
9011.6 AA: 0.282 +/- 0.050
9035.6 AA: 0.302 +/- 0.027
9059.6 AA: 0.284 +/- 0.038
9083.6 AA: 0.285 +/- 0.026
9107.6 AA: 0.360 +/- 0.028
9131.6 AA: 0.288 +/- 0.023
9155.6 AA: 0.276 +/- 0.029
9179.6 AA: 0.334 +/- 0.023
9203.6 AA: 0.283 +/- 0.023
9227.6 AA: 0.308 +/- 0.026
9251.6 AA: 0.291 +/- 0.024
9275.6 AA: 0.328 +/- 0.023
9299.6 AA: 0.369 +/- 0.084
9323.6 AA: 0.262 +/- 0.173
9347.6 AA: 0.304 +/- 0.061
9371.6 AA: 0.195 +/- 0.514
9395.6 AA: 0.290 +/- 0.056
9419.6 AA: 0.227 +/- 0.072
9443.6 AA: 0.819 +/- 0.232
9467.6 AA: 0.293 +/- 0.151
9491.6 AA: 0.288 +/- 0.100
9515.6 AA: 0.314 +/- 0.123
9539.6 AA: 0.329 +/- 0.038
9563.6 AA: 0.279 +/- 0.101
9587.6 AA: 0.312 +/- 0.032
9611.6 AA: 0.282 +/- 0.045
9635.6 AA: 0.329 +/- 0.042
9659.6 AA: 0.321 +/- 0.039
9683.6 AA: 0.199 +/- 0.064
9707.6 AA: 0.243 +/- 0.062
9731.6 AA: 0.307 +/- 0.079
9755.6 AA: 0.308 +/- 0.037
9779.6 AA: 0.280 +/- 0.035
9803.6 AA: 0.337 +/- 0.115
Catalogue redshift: 1.05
